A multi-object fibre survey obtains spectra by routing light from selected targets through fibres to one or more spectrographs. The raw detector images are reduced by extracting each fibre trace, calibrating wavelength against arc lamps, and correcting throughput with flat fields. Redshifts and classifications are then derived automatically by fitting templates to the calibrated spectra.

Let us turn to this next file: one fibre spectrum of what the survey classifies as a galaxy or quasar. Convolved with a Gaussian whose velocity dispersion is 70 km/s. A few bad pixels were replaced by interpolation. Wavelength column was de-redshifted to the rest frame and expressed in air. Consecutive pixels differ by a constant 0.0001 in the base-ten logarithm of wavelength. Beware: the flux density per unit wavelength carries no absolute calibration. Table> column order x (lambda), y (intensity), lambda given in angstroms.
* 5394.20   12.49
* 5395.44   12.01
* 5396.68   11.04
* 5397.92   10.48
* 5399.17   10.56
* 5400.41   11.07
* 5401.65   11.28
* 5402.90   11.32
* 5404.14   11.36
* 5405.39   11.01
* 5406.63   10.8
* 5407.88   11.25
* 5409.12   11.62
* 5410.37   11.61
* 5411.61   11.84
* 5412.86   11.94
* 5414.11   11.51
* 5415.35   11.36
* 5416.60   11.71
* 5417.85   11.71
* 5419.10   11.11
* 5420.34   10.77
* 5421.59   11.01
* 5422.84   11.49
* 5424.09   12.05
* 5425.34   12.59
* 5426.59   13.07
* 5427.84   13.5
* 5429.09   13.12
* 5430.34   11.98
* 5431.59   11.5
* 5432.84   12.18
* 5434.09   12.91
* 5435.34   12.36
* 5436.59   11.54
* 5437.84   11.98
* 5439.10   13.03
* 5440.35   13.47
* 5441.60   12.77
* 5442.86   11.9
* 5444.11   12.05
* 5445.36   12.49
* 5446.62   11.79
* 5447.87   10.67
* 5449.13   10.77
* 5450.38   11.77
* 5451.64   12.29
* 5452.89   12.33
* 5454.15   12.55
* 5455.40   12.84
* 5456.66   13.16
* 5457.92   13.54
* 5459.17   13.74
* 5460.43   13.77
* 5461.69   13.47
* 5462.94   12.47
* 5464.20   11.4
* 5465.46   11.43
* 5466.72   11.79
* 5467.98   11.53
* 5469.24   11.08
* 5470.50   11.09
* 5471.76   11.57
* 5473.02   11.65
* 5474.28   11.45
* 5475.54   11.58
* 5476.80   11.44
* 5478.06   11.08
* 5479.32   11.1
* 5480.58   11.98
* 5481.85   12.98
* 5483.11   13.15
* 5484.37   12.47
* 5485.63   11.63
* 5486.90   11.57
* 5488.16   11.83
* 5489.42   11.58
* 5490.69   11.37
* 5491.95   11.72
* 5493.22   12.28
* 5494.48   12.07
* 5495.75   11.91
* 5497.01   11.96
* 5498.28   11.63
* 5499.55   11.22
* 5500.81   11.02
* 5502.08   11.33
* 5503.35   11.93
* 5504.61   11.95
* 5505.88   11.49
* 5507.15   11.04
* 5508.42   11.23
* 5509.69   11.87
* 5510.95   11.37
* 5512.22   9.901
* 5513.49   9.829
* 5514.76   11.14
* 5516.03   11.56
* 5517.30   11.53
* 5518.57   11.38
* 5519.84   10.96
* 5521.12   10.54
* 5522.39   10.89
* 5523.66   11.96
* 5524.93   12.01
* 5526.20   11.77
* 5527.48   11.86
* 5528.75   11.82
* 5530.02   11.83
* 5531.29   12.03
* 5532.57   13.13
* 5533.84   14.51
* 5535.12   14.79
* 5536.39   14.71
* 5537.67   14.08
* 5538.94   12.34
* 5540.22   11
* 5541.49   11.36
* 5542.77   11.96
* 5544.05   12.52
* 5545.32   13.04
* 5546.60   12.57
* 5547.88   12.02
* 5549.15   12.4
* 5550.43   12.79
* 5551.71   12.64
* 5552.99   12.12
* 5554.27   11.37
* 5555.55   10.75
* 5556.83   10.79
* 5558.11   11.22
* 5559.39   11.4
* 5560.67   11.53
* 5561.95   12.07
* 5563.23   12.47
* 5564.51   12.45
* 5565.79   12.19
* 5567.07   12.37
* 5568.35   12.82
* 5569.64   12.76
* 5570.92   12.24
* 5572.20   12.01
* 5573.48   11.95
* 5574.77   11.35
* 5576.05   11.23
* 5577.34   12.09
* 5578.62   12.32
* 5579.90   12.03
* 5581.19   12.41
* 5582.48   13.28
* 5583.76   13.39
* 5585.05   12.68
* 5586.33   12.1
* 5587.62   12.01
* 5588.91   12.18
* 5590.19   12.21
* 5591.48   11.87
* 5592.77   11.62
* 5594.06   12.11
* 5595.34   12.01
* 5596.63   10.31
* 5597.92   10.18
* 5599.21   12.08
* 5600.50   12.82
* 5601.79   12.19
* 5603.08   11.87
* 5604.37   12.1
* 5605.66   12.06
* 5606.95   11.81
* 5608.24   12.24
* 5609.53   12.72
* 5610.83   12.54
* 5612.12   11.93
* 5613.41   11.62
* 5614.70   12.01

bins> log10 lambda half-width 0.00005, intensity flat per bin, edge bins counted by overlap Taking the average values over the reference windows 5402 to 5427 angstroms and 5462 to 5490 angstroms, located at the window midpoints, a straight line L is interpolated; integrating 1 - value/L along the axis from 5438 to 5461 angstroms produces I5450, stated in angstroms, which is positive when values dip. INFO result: -1.6 angstroms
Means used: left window 11.5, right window 11.7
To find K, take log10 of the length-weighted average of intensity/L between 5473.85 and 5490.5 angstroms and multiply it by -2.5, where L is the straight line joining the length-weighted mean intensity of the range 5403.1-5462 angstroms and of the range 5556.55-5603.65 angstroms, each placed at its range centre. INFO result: 0.02 mag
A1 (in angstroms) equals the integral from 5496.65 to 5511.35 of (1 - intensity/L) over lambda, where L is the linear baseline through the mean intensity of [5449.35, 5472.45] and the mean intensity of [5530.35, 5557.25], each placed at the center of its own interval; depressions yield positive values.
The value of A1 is 1.1 angstroms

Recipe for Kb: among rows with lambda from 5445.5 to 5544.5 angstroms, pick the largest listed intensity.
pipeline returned 14.79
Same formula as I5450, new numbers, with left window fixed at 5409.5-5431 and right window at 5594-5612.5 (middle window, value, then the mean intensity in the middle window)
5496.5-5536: 0.8 angstroms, 11.7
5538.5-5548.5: -0.2 angstroms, 12.1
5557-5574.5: -0.2 angstroms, 12.1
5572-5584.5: -0.3 angstroms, 12.2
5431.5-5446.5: -0.6 angstroms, 12.4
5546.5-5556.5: -0.1 angstroms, 12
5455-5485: -0.6 angstroms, 12.2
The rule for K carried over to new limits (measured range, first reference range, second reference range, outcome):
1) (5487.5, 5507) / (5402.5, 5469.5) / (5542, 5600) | 0.03 mag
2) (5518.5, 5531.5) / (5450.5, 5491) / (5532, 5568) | 0.07 mag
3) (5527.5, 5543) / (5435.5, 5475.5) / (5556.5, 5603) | -0.06 mag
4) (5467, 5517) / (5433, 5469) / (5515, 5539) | 0.07 mag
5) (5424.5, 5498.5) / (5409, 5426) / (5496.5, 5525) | -0.06 mag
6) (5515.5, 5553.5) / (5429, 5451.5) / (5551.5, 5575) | -0.03 mag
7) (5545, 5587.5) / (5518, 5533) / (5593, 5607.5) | -0.04 mag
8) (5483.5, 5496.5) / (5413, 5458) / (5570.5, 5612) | 0.02 mag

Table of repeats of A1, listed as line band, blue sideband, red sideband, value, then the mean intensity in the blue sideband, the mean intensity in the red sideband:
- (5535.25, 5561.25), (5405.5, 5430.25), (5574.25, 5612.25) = -0.42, 11.8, 12.1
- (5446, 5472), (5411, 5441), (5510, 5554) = -0.18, 12.1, 12.1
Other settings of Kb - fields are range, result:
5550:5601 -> 13.39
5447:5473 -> 13.77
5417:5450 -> 13.5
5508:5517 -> 11.87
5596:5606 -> 12.82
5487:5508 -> 12.28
